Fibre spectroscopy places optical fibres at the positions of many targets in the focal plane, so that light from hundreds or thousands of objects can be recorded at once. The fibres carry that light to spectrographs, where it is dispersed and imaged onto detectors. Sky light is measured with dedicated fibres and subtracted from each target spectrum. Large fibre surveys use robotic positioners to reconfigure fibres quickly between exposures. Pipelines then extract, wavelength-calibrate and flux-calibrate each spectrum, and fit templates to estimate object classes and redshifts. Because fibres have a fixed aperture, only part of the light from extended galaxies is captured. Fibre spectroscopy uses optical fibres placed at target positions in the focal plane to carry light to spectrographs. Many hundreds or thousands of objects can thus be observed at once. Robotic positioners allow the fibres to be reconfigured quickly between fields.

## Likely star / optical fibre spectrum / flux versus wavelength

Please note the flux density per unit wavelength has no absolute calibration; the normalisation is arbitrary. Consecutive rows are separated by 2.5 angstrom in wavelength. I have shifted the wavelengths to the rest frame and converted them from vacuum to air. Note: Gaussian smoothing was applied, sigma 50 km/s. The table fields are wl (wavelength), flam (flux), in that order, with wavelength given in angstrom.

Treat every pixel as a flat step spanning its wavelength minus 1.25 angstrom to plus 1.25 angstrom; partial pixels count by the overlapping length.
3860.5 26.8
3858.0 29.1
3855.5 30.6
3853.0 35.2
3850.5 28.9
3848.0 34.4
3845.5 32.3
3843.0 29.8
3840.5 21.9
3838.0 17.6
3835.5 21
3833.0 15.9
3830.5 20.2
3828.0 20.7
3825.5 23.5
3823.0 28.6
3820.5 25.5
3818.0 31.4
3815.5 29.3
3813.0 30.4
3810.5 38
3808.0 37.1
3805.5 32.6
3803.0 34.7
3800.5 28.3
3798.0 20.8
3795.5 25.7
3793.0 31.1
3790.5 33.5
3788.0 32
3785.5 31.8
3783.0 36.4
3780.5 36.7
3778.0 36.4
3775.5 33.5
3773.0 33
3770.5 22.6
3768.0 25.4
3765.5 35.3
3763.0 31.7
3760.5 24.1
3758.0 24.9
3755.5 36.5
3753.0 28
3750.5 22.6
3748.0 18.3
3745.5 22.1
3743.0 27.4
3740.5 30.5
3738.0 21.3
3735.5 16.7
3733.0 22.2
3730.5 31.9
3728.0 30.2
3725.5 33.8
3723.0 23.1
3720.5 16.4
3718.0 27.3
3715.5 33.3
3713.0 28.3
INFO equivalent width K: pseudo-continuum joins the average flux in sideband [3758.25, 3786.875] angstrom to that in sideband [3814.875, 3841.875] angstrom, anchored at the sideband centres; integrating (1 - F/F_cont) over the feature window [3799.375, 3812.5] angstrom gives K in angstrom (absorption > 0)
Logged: -3.8 angstrom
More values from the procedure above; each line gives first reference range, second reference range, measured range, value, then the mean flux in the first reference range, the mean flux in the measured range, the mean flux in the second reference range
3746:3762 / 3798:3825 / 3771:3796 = -4.1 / 25.7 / 32.9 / 30.9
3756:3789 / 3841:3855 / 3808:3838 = 5.2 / 31.2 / 26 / 31.5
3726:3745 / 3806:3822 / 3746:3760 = 0.8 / 25.9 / 25.7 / 31.9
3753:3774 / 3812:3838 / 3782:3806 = -3.5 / 29.1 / 30.6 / 24.3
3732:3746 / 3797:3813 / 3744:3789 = -3.9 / 23.5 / 29.5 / 32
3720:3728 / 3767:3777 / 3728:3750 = 2.3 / 26.1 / 24.1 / 28.9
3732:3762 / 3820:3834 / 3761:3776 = -3.6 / 24.6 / 29.8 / 22.3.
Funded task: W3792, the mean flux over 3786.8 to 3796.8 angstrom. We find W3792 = 30.5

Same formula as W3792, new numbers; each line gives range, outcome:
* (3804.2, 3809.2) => 34.8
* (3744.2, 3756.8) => 25.5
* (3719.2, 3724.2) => 19.8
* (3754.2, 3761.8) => 28.5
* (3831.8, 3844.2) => 21.2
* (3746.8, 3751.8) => 20.5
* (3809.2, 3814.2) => 34.3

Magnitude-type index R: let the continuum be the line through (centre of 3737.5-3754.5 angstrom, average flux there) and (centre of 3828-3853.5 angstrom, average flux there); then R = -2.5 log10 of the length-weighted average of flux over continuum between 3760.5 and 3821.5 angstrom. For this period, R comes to -0.25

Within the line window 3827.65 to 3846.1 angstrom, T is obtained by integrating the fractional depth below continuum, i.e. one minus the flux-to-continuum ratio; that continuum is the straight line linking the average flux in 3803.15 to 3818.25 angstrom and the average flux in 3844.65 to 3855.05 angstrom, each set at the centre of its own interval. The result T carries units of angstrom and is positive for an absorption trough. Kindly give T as 5.99 angstrom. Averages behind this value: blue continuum 33.4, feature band 22.2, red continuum 32.6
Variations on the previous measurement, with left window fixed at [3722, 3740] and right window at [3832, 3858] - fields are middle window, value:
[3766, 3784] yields -3.97 angstrom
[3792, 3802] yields -0.03 angstrom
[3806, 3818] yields -3.04 angstrom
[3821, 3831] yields 1.17 angstrom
